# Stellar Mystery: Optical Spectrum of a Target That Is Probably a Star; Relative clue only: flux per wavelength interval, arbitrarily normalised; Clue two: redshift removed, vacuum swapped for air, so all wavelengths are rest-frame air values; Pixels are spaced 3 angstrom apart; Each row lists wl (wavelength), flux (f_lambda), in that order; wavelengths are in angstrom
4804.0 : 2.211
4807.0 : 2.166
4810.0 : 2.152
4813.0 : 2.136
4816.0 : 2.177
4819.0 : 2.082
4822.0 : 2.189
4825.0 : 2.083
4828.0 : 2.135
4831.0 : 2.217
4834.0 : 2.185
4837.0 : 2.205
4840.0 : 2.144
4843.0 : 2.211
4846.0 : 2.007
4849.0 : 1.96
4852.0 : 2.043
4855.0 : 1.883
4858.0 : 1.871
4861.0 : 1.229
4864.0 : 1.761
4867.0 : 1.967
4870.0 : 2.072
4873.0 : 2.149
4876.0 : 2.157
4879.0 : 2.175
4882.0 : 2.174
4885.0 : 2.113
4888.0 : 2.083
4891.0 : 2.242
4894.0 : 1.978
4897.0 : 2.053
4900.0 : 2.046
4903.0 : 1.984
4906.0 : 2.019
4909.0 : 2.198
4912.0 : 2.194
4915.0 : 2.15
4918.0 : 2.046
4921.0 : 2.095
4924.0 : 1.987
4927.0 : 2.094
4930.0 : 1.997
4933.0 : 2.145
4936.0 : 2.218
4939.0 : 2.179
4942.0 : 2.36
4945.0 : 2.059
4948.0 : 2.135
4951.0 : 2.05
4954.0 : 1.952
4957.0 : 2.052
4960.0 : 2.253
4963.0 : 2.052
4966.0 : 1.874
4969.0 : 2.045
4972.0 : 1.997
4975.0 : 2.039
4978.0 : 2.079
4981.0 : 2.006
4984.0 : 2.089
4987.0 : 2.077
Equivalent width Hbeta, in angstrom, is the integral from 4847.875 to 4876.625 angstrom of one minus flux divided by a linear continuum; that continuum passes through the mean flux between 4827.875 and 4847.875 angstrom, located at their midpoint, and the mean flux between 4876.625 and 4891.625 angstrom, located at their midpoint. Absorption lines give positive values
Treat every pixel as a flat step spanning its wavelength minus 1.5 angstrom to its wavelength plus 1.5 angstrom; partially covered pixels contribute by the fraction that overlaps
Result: 3.4 angstrom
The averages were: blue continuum 2.16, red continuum 2.15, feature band 1.9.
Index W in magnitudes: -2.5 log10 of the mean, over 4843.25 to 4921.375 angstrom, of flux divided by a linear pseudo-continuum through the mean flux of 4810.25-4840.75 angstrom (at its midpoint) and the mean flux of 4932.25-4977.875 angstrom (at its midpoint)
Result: 0.053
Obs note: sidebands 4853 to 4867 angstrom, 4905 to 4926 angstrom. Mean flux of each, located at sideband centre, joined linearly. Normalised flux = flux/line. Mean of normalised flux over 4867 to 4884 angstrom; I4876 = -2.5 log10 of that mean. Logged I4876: -0.163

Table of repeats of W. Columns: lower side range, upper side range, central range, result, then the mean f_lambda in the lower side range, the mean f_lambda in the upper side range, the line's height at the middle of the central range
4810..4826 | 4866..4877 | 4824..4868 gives 0.06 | 2.14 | 2.09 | 2.11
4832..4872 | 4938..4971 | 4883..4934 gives -0.03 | 1.97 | 2.09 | 2.04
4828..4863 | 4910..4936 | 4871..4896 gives -0.04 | 2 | 2.1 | 2.05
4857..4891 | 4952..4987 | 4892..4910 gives -0.02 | 1.99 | 2.04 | 2.01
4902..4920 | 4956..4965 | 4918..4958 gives 0.00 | 2.1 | 2.11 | 2.11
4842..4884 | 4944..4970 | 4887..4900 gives -0.04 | 1.97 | 2.05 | 2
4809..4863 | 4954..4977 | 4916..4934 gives -0.01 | 2.05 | 2.04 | 2.04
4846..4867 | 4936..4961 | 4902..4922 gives -0.05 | 1.82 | 2.13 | 2.01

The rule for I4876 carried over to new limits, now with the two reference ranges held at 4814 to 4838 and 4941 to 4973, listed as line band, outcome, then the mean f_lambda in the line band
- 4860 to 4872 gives 0.19 mag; 1.8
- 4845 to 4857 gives 0.09 mag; 1.97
